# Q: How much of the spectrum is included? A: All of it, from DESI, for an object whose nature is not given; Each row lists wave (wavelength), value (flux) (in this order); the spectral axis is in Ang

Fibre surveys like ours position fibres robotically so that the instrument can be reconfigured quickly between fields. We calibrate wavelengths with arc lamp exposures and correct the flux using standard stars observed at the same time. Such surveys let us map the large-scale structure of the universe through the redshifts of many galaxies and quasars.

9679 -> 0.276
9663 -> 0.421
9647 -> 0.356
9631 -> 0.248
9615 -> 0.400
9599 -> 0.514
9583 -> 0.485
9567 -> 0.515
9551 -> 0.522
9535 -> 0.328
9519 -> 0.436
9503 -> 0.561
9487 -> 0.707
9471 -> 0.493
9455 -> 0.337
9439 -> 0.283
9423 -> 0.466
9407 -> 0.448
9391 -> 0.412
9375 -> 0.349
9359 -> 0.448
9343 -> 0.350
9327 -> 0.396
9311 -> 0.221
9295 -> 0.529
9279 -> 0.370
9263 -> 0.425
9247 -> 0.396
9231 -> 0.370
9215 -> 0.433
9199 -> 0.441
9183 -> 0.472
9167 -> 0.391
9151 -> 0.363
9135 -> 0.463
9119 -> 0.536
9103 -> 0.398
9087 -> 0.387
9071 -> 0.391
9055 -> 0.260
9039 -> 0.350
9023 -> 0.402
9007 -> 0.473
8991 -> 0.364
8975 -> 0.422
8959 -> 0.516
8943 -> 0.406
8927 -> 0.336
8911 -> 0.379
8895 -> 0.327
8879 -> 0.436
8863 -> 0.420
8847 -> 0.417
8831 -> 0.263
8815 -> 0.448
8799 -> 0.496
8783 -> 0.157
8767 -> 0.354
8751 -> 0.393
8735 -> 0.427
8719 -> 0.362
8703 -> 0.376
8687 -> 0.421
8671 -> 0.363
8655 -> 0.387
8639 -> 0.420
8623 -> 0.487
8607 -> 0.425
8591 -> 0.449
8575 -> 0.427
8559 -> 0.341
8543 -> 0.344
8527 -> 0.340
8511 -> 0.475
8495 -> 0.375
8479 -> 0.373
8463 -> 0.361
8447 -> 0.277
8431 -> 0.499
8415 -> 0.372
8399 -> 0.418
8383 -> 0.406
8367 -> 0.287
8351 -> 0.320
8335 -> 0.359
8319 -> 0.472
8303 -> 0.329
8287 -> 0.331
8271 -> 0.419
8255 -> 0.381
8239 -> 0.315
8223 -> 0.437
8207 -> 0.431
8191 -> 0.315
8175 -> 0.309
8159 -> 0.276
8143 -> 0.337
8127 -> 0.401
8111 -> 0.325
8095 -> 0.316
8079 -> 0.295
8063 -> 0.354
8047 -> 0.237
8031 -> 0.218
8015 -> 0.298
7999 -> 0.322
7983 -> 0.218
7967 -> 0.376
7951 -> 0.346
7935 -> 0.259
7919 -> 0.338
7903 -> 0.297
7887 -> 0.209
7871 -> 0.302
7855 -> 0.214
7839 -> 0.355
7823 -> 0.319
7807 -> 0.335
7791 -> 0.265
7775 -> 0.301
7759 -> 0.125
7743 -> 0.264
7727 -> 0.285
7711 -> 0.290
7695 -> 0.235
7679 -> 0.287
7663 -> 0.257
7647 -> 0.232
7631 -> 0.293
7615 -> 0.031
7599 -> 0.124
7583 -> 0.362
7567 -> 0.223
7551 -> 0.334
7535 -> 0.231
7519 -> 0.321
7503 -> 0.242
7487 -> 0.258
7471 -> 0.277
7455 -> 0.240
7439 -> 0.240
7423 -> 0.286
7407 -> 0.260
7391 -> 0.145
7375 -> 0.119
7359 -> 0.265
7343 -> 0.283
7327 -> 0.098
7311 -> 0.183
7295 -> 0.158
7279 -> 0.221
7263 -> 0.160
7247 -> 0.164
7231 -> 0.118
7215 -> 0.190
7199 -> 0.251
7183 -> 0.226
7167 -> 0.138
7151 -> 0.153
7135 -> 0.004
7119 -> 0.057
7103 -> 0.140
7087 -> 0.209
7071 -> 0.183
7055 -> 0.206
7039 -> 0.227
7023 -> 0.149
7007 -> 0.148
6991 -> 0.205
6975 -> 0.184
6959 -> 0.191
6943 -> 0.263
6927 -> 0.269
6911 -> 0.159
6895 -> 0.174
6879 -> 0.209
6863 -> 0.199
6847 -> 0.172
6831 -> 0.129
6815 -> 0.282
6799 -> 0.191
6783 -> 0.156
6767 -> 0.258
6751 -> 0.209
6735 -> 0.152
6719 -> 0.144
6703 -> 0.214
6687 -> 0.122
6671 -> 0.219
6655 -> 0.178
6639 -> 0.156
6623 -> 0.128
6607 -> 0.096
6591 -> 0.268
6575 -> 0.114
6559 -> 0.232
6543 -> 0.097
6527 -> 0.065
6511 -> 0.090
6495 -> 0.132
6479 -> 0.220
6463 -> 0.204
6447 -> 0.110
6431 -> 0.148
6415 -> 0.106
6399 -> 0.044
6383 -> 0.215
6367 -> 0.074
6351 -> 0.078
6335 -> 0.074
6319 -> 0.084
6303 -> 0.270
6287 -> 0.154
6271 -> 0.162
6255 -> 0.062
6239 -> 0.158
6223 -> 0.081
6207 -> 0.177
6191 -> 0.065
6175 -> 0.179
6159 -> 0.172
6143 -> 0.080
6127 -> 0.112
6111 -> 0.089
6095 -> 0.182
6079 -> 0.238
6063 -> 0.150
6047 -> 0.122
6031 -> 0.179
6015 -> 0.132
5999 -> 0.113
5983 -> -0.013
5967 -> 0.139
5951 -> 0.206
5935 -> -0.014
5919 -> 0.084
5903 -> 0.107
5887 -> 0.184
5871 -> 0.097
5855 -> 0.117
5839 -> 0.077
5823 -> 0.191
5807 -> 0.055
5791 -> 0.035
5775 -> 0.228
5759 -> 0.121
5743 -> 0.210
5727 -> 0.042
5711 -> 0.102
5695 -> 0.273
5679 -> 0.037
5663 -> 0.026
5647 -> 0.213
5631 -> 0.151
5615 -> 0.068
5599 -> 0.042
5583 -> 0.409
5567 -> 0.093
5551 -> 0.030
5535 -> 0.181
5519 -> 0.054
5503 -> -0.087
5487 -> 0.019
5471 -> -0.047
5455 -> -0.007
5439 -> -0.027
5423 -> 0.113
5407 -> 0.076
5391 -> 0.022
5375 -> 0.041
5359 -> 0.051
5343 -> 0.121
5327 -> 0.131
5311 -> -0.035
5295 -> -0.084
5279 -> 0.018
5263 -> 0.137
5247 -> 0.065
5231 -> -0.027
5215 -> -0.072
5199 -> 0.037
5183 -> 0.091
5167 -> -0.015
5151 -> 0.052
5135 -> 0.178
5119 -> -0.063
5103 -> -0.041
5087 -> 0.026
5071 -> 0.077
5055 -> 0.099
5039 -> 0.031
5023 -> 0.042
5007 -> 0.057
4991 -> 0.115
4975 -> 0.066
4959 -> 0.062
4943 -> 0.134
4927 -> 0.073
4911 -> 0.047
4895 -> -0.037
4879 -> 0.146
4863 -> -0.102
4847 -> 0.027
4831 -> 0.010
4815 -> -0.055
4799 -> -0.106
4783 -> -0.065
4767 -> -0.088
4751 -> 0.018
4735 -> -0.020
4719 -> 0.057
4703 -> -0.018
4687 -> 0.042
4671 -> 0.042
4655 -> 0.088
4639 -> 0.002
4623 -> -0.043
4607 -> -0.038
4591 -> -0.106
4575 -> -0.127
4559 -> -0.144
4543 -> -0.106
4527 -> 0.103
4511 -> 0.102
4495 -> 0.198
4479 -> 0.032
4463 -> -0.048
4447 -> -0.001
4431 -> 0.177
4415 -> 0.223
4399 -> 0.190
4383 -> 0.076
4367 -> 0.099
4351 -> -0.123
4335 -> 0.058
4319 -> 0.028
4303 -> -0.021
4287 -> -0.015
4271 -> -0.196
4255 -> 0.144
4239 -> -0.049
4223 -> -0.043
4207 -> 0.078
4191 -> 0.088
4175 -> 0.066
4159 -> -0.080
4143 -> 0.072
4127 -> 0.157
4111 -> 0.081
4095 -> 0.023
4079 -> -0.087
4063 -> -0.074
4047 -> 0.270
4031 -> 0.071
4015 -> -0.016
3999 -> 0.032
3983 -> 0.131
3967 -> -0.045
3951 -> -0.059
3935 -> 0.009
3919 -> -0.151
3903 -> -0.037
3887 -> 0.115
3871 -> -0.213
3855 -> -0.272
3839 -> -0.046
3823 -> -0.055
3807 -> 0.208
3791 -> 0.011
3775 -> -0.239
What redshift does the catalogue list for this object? 0.86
